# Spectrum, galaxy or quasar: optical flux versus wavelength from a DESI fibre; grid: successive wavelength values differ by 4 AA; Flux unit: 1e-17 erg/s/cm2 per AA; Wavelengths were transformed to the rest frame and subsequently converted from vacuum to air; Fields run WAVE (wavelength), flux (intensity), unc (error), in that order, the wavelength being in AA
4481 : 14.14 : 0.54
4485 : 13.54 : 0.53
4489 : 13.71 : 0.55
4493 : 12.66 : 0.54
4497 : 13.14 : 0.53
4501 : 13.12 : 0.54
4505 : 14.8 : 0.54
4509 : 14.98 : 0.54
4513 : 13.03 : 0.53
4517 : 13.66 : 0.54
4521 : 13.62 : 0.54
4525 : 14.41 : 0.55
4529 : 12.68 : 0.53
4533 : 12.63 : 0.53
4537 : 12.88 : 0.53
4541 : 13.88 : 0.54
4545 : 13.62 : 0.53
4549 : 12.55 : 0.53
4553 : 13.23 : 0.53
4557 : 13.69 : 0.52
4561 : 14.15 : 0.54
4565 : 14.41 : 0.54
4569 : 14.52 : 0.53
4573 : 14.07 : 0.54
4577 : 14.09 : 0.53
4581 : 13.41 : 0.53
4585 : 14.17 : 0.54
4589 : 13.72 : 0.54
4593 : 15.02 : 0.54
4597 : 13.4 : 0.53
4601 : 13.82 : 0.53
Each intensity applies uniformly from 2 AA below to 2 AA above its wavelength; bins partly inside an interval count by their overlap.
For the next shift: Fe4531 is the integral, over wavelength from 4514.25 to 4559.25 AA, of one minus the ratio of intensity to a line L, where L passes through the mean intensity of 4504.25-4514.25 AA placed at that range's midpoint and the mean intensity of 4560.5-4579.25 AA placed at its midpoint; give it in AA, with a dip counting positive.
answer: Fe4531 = 2.9 AA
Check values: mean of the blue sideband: 14.3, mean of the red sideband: 14.2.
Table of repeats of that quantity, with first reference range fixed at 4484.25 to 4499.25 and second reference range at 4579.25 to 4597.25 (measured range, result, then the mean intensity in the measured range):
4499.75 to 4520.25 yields -0.84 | 13.9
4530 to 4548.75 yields 0.63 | 13.2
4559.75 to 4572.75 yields -0.47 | 14.3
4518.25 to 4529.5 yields -0.17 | 13.7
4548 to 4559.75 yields 0.39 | 13.3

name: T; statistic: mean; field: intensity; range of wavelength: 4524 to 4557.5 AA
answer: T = 13.2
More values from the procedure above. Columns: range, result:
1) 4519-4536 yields 13.3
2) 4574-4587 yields 13.9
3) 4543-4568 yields 13.6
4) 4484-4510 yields 13.7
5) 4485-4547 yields 13.5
